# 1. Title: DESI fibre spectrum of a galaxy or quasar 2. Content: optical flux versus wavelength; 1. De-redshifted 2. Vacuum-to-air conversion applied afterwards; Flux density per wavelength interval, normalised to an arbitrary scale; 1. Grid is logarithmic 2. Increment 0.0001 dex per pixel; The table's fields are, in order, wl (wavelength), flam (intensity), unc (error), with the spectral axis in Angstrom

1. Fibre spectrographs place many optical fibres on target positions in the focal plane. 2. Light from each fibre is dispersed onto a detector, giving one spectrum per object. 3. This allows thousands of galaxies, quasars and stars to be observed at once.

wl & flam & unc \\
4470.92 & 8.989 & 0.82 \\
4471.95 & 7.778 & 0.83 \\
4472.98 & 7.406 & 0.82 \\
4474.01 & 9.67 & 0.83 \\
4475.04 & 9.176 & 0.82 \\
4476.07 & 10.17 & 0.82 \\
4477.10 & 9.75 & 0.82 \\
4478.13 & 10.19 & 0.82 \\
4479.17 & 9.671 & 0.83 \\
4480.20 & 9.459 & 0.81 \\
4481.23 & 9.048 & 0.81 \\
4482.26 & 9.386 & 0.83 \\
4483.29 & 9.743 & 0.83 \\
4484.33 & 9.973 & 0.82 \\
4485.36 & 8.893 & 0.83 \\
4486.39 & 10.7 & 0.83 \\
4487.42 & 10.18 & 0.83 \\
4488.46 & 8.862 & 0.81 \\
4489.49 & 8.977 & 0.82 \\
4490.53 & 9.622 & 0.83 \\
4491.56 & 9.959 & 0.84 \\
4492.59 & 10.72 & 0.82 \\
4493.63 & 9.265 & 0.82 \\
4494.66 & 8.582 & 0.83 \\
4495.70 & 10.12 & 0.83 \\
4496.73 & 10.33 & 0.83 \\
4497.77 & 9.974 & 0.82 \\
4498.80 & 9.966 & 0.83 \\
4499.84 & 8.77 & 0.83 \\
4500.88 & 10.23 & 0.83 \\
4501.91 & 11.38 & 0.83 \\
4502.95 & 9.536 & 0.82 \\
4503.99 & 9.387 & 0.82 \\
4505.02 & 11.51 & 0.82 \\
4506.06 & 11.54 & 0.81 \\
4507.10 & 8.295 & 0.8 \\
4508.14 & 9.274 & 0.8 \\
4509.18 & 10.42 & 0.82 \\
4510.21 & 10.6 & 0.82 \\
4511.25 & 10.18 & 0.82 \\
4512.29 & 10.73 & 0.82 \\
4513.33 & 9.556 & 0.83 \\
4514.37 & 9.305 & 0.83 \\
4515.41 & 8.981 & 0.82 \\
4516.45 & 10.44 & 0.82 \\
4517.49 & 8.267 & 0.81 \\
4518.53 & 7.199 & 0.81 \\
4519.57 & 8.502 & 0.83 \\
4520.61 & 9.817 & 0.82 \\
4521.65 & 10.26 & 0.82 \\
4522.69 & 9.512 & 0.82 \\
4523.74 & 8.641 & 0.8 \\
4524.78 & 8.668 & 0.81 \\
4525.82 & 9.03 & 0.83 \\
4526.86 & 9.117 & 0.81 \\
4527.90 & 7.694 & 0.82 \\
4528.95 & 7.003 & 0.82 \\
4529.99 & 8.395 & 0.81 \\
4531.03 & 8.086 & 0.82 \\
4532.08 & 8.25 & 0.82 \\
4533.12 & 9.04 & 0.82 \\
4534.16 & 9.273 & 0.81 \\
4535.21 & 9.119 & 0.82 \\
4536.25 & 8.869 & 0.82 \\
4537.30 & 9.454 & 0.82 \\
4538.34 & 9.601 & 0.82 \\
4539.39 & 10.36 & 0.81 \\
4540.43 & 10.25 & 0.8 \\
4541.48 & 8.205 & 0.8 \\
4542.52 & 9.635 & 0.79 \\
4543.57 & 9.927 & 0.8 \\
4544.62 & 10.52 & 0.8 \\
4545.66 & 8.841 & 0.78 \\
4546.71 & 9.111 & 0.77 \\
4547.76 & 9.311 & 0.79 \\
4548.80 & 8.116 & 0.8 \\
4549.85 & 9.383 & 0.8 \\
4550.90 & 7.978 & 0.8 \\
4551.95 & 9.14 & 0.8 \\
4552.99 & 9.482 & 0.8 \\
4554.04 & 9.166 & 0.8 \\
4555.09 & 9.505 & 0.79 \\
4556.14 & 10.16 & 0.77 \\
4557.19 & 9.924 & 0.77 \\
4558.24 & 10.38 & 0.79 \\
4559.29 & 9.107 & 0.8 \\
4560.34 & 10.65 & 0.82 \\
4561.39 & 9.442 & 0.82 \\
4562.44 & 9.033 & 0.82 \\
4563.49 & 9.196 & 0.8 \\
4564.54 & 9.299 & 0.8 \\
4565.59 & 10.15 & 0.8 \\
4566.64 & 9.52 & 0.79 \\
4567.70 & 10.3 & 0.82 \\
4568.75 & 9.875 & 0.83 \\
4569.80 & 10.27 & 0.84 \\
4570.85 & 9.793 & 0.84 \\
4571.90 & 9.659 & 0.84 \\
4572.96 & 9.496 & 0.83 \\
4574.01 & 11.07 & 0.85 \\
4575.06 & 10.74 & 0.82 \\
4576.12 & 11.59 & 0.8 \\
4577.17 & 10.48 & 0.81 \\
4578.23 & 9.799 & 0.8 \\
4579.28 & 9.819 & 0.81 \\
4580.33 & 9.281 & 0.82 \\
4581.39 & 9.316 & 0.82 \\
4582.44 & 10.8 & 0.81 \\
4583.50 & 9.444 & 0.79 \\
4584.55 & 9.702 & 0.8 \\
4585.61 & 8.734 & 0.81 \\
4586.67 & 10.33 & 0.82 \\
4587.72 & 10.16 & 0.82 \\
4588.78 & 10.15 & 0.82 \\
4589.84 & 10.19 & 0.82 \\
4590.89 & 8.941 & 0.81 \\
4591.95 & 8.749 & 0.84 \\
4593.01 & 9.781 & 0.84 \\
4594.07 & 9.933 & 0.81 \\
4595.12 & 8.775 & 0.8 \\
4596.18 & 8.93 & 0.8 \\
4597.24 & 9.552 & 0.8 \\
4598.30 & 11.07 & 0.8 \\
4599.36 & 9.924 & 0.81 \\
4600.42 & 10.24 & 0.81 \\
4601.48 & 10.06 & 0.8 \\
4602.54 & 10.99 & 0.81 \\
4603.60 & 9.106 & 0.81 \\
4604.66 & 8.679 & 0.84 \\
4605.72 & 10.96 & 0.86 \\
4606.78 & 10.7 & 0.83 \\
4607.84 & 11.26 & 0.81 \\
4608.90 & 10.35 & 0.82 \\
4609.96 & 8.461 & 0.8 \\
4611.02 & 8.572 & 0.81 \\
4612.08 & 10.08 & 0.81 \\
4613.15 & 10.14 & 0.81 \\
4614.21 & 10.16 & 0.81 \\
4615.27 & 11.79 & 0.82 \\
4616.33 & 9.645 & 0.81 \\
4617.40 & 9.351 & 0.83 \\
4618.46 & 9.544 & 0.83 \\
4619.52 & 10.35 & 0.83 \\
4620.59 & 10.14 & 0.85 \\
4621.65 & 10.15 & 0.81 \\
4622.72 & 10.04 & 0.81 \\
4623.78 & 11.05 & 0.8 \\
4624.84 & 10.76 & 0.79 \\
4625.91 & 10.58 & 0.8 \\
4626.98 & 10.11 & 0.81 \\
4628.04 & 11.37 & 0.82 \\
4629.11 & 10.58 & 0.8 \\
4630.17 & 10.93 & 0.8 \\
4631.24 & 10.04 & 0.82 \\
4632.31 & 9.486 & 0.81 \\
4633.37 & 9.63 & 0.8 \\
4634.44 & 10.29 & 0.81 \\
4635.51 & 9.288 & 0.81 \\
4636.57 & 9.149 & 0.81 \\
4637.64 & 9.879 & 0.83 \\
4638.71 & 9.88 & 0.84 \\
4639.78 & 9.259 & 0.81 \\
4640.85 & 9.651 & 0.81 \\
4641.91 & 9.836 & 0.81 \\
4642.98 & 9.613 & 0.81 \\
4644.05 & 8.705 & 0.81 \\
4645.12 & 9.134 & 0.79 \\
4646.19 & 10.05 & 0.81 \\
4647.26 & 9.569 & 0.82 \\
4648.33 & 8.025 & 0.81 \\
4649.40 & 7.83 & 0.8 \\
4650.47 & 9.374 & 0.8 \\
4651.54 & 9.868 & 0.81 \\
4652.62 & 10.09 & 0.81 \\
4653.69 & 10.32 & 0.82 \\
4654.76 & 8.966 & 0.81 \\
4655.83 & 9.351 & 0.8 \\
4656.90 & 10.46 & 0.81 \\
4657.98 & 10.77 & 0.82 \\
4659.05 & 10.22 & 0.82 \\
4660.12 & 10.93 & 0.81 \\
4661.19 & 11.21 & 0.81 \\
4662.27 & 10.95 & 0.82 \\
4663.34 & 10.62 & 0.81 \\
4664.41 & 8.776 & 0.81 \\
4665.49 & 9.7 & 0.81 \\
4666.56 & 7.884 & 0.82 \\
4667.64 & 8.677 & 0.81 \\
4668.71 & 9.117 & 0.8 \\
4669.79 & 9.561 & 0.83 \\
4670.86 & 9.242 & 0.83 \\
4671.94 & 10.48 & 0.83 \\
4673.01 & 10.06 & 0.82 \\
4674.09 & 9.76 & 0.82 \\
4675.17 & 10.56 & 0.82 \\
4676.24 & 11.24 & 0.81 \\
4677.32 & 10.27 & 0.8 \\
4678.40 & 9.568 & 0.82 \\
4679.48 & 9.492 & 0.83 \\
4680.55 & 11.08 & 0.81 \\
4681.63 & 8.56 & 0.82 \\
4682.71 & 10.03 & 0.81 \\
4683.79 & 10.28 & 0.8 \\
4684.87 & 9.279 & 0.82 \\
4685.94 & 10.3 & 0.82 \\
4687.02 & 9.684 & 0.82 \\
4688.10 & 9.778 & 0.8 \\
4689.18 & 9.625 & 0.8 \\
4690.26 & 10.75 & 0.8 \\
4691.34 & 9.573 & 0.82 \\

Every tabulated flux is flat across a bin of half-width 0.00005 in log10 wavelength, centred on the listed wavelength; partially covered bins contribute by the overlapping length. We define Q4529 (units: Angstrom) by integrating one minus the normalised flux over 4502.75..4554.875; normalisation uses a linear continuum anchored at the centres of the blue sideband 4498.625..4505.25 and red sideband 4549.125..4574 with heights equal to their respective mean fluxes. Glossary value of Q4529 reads 3.2 Angstrom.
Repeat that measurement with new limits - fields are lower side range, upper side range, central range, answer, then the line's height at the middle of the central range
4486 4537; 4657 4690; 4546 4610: -0.9 Angstrom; 9.64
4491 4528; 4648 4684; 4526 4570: 1.8 Angstrom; 9.67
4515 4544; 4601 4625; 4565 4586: -0.9 Angstrom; 9.6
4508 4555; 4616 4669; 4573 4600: -1.1 Angstrom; 9.5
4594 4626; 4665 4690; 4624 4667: 0.2 Angstrom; 9.89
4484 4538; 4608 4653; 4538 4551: 0.2 Angstrom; 9.54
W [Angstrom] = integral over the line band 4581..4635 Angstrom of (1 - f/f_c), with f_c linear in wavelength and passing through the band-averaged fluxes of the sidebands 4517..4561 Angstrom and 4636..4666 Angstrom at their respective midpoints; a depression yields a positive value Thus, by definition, -2.91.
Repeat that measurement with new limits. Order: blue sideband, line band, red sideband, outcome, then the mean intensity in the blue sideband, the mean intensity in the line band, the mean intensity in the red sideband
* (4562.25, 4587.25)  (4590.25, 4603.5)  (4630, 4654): 0.1 Angstrom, 9.92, 9.73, 9.53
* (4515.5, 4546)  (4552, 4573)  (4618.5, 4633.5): -0.5 Angstrom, 9.04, 9.71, 10.4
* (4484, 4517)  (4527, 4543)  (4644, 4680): 1.6 Angstrom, 9.88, 8.89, 9.74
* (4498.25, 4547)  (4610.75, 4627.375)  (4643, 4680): -1.0 Angstrom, 9.38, 10.2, 9.73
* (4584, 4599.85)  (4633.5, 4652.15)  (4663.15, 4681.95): 0.6 Angstrom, 9.66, 9.38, 9.7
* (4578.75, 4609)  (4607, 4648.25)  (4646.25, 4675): -0.7 Angstrom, 9.85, 9.96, 9.7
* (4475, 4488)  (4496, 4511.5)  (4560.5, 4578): -0.5 Angstrom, 9.73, 10.1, 10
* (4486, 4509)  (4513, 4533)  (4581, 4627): 2.3 Angstrom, 9.87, 8.77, 9.95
